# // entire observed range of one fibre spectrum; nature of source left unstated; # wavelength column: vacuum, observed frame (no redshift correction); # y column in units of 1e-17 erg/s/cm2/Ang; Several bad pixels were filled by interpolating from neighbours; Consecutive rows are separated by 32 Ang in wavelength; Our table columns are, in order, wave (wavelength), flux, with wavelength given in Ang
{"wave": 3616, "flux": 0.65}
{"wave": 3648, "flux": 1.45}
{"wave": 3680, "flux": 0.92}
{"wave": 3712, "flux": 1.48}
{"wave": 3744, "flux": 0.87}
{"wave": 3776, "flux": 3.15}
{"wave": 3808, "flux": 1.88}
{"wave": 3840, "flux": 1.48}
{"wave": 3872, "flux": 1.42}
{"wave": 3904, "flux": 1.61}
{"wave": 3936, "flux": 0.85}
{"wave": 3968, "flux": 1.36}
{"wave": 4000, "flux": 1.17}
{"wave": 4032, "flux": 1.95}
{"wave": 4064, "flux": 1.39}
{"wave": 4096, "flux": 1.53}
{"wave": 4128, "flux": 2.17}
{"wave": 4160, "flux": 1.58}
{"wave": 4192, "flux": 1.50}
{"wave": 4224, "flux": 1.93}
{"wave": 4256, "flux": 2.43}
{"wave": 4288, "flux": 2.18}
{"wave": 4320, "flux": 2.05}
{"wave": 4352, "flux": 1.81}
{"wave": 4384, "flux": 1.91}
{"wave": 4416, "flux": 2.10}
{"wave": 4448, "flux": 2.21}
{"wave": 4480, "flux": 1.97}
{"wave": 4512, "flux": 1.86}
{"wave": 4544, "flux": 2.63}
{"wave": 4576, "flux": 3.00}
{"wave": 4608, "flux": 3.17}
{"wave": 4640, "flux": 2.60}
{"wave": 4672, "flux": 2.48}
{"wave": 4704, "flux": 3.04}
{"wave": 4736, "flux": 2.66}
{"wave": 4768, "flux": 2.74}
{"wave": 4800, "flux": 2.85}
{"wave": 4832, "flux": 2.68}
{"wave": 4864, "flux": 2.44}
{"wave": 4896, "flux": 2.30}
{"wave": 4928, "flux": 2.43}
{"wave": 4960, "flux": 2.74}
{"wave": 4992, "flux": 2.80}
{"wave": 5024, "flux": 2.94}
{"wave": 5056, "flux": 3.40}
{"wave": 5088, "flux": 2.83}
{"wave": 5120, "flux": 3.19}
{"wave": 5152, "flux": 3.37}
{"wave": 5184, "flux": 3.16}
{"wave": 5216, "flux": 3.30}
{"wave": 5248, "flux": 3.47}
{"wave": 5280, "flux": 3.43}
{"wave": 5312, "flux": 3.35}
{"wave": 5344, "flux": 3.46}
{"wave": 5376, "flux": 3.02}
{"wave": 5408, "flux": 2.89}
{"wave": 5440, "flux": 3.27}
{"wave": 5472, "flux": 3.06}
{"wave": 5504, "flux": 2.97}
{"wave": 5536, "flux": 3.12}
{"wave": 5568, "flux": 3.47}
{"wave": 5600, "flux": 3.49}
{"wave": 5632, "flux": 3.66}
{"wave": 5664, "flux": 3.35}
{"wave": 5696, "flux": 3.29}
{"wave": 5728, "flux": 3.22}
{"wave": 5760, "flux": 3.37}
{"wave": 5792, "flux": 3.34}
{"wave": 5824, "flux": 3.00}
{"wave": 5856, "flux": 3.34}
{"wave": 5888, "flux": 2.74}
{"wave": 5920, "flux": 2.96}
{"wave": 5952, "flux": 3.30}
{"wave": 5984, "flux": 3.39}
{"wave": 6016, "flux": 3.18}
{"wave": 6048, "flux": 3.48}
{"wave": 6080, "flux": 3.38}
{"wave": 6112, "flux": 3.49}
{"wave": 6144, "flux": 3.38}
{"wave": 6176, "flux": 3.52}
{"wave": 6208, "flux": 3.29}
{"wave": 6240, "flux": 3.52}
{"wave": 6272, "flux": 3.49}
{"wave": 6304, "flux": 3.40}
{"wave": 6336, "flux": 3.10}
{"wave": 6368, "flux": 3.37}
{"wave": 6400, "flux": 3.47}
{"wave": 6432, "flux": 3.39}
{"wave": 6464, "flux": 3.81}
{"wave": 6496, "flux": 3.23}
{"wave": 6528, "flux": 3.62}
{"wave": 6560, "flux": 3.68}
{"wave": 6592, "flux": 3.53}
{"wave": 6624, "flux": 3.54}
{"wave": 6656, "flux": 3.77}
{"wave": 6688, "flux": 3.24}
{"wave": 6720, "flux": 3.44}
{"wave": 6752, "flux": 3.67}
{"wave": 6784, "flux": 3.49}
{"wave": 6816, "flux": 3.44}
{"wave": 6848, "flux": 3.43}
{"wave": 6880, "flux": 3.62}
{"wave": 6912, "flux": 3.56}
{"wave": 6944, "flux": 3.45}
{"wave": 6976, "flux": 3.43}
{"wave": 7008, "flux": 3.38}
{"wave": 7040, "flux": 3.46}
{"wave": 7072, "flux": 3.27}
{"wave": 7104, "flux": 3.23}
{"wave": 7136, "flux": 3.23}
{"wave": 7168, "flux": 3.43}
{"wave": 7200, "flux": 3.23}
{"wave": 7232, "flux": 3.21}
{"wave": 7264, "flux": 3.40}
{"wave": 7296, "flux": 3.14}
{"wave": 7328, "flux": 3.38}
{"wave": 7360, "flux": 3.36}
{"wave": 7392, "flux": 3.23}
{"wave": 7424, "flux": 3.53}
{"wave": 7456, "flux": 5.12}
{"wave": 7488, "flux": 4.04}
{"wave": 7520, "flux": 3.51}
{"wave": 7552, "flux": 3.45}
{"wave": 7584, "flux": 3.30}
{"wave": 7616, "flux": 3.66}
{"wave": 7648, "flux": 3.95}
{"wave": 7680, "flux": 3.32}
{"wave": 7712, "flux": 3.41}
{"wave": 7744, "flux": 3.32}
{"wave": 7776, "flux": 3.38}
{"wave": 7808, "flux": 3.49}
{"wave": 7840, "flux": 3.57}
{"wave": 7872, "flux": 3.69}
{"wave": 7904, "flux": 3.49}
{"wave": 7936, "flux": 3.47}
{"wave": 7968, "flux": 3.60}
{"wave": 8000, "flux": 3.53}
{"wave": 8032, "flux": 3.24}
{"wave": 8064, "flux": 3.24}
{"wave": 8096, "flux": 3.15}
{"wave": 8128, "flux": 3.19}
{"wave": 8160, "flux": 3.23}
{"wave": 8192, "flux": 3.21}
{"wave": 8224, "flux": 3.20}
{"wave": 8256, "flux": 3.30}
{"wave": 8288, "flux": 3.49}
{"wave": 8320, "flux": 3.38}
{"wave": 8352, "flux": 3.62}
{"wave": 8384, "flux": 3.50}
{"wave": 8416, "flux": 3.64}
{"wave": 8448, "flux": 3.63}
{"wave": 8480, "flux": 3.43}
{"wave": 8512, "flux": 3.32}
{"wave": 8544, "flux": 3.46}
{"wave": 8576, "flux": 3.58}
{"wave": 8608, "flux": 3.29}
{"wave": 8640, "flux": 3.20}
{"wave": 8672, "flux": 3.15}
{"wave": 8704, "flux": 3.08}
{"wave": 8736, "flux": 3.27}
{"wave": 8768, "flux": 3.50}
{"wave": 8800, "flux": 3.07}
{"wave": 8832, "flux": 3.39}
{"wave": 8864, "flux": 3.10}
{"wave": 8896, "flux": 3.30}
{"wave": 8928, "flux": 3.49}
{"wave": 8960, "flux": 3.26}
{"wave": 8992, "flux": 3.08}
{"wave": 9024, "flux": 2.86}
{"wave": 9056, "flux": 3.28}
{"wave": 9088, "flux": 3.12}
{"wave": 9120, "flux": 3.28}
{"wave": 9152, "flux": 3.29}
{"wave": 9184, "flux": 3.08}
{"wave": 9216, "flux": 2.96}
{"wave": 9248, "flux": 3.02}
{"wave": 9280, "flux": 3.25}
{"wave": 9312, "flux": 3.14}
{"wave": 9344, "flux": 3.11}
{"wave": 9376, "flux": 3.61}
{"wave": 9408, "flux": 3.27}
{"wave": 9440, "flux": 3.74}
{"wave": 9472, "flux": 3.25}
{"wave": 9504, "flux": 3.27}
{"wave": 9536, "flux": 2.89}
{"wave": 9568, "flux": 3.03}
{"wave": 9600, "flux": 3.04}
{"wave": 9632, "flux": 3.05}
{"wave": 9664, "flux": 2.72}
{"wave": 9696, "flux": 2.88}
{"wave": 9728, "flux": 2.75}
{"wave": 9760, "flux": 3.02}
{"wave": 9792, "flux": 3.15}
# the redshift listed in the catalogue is 0.137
